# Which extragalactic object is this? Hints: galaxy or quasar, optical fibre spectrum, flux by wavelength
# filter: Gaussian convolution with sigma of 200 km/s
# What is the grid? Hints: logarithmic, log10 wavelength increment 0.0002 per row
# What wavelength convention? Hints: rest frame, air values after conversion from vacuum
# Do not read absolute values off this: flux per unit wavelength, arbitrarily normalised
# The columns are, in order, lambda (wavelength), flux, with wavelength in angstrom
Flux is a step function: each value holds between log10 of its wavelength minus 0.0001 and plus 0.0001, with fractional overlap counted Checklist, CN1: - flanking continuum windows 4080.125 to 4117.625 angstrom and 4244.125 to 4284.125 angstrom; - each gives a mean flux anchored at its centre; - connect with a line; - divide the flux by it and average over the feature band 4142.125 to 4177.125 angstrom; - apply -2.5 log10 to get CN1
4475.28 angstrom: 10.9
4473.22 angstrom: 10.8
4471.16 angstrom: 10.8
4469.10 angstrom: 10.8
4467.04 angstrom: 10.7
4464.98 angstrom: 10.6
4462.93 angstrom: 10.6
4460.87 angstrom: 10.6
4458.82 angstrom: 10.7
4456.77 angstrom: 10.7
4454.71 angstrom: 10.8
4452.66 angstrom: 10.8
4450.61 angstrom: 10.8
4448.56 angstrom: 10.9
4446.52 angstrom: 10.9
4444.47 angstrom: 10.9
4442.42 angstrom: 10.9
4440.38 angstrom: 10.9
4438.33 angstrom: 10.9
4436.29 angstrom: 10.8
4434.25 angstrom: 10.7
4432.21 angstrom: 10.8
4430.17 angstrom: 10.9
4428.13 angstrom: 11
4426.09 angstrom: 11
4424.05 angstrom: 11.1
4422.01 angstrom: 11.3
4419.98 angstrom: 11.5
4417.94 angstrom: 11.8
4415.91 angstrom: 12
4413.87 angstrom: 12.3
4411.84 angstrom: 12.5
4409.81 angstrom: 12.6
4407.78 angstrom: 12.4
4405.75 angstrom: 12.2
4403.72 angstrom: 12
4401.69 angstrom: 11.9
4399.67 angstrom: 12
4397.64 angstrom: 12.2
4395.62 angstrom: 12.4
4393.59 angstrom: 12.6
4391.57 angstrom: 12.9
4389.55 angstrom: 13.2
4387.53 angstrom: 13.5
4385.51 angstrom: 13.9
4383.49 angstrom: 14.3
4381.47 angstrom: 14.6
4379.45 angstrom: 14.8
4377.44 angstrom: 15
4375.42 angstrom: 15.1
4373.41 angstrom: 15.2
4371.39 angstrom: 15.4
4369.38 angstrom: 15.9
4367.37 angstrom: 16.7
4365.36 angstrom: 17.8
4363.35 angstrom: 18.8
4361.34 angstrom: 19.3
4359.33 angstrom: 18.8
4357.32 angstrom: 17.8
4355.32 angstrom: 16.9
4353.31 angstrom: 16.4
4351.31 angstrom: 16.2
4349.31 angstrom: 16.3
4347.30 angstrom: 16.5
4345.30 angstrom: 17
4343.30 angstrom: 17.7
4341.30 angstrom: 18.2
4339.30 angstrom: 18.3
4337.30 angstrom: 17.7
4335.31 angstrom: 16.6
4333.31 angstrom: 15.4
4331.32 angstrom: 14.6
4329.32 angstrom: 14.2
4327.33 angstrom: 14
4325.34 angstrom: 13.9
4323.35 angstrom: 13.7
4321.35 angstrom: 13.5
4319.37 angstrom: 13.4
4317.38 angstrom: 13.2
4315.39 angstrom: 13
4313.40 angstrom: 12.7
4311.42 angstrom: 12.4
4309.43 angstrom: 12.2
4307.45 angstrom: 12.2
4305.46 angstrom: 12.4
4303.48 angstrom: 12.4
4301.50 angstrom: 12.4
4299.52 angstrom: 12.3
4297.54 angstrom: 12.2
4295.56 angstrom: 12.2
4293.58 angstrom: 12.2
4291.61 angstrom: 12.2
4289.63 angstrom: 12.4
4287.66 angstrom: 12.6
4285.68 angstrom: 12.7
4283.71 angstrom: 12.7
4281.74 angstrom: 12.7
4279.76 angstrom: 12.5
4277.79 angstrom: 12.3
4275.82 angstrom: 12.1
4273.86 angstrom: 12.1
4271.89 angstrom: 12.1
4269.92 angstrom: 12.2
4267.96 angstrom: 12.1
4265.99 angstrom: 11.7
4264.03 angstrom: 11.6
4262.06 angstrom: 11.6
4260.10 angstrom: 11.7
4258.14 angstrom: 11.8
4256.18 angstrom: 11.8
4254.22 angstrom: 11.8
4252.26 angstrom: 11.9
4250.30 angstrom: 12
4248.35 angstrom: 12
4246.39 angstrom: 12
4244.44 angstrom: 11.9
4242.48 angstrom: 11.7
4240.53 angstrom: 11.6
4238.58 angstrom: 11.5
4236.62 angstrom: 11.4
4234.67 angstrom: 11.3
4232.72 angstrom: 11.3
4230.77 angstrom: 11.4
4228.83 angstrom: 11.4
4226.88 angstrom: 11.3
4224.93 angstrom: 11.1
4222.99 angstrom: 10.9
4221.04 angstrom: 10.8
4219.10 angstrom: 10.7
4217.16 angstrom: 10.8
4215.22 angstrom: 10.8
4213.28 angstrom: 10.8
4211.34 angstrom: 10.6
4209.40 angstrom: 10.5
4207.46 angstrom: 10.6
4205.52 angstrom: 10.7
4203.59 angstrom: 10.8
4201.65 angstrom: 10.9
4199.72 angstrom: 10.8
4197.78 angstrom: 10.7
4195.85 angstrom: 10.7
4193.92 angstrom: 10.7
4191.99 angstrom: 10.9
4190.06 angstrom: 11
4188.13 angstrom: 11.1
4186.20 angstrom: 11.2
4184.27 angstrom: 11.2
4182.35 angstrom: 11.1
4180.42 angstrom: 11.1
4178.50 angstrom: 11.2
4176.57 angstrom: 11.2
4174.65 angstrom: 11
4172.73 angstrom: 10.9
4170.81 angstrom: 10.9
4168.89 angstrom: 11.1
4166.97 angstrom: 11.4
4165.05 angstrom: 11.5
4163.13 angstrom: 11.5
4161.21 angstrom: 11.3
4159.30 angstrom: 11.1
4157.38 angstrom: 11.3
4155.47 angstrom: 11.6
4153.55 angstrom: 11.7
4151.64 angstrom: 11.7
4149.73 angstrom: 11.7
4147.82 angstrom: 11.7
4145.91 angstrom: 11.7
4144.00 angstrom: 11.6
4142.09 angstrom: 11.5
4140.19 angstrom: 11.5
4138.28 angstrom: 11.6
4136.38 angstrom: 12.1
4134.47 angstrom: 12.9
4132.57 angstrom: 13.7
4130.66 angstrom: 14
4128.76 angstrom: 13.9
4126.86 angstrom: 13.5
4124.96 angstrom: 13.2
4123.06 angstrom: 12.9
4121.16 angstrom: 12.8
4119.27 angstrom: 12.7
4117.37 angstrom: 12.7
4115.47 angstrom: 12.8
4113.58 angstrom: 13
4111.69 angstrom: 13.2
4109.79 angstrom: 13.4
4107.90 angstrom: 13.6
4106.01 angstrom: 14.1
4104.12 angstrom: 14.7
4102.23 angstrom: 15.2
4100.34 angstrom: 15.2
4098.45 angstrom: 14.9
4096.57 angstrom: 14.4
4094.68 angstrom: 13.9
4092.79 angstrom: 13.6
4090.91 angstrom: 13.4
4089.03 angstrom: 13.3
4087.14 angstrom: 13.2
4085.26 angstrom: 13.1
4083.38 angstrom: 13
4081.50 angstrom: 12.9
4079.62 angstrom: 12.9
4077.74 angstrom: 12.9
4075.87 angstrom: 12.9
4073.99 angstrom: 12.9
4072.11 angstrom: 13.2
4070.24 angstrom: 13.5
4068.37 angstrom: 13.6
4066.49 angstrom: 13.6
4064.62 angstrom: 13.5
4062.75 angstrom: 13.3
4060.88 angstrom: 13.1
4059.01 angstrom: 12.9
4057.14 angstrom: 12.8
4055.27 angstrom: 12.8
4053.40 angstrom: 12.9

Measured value 0.15 mag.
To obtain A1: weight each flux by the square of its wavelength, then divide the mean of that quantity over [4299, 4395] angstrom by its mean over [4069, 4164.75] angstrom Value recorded 1.30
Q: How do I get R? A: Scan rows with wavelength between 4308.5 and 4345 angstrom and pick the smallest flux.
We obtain 12.2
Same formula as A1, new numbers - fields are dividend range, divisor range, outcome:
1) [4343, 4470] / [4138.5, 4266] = 1.28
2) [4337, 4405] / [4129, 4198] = 1.48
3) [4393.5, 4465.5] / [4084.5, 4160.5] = 1.01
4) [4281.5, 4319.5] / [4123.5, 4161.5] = 1.11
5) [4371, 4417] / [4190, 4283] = 1.24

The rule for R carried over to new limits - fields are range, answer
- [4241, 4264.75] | 11.6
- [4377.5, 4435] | 10.7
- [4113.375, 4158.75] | 11.3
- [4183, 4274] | 10.5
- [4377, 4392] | 12.9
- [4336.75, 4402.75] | 11.9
